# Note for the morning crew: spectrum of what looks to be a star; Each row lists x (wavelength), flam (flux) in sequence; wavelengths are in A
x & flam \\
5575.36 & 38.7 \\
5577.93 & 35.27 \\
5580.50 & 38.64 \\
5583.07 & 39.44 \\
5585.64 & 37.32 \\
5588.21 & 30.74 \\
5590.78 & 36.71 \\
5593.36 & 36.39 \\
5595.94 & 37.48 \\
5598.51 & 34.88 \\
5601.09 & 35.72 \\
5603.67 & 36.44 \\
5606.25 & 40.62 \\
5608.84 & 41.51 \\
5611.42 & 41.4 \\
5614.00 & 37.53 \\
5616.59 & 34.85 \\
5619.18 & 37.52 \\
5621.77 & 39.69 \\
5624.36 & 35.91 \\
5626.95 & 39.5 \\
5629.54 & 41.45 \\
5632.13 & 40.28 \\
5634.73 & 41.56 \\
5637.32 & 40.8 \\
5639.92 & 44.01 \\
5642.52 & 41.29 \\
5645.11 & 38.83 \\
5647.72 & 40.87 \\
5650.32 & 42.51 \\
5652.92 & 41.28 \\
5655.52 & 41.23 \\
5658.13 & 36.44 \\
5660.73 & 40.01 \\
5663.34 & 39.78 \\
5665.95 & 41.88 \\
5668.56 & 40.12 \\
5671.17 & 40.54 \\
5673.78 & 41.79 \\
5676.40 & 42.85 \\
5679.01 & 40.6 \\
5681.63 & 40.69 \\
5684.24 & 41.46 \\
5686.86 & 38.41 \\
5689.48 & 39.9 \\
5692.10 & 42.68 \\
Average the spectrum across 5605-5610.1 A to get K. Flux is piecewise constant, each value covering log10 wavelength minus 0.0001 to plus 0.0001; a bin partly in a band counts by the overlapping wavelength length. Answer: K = 41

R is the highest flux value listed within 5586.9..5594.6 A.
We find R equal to 36.71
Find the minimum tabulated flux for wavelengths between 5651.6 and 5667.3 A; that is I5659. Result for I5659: 36.44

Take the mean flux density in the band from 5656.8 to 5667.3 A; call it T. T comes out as 39.5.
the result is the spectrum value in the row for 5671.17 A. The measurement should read 40.54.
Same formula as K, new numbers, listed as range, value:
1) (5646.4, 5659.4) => 40.5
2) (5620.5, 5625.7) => 37.8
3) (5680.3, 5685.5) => 41.1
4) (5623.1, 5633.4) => 39.3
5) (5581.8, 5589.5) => 35.9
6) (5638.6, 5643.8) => 42.6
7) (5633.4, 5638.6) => 41.2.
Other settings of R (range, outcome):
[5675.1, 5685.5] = 42.85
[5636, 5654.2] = 44.01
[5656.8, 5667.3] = 41.88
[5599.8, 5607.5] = 40.62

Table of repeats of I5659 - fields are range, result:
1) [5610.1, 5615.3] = 37.53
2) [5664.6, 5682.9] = 40.12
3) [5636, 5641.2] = 40.8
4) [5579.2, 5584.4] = 38.64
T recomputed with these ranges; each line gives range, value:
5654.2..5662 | 39.3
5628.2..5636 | 41.1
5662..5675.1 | 40.8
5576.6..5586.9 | 37.7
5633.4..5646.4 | 41.3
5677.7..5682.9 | 40.7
